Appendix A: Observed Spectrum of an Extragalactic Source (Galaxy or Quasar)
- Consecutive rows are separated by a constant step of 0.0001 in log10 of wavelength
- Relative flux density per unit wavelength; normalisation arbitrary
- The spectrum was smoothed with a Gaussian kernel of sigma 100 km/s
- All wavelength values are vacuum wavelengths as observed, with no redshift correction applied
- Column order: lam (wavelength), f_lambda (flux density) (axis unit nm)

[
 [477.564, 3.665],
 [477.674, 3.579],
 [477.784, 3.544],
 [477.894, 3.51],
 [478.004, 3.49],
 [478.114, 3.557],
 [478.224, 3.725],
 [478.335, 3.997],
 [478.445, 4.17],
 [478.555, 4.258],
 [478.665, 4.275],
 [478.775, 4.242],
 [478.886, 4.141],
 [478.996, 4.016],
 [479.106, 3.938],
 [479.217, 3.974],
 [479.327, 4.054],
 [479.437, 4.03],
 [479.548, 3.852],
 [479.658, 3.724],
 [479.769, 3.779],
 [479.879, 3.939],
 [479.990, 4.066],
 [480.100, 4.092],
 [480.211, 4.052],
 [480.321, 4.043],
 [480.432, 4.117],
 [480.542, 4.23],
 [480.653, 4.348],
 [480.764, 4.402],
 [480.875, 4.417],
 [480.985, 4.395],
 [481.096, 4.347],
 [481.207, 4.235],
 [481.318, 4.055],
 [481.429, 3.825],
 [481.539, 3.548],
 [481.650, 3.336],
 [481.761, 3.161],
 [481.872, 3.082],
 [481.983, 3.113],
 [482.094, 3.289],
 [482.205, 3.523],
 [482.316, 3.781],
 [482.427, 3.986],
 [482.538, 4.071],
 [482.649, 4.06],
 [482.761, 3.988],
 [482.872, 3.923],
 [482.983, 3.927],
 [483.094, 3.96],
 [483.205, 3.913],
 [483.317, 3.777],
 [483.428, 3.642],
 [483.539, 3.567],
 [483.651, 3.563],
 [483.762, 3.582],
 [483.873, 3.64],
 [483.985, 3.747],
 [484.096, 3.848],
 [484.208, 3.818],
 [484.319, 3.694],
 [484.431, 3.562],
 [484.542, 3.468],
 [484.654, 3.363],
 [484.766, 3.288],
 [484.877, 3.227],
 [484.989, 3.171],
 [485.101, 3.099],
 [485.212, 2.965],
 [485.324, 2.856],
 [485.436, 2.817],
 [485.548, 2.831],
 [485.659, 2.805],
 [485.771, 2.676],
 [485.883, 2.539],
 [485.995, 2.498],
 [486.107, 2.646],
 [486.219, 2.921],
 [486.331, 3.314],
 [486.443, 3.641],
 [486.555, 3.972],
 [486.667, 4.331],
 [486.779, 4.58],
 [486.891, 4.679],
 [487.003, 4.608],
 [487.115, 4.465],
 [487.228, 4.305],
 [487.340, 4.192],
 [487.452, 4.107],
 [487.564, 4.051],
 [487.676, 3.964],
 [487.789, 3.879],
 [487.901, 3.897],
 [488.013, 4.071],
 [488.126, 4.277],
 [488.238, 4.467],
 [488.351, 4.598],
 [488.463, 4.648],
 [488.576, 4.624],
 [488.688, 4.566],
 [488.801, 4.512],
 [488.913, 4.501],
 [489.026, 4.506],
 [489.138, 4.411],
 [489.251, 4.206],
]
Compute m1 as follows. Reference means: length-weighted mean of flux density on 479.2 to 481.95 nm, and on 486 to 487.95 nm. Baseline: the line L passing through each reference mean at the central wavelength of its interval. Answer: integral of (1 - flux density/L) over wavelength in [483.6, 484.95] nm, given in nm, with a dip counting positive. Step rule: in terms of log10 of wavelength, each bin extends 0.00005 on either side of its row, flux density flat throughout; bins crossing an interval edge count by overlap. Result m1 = 0.13 nm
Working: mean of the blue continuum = 3.96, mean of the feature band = 3.56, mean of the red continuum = 3.94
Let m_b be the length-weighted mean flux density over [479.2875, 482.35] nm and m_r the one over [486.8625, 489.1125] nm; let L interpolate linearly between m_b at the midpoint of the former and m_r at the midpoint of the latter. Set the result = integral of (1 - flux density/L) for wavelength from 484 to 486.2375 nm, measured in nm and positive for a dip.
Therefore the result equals 0.56 nm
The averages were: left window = 3.89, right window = 4.34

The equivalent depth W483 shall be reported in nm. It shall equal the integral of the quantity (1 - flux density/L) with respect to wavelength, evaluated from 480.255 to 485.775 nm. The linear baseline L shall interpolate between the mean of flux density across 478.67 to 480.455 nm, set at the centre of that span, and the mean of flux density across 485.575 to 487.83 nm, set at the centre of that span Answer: 0.304 nm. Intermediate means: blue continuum 4.01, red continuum 3.7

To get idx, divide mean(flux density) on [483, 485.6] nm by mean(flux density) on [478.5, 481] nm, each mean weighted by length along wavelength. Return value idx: 0.84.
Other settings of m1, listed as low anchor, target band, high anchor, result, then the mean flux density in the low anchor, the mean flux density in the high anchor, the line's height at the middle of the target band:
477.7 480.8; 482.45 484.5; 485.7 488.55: 0.07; 3.98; 3.89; 3.93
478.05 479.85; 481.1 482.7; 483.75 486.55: -0.03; 3.98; 3.21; 3.61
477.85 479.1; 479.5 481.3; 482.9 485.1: -0.14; 3.95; 3.61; 3.83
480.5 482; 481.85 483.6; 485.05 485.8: -0.10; 3.91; 2.87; 3.54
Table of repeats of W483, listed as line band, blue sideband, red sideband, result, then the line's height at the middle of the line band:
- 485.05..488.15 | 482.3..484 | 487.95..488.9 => 0.48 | 4.24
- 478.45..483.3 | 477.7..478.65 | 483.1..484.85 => -0.29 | 3.72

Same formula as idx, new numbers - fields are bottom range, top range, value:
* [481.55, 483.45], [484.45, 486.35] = 0.81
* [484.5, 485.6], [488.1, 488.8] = 1.46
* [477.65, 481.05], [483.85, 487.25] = 0.86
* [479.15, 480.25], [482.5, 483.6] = 0.98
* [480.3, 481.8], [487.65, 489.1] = 1.08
